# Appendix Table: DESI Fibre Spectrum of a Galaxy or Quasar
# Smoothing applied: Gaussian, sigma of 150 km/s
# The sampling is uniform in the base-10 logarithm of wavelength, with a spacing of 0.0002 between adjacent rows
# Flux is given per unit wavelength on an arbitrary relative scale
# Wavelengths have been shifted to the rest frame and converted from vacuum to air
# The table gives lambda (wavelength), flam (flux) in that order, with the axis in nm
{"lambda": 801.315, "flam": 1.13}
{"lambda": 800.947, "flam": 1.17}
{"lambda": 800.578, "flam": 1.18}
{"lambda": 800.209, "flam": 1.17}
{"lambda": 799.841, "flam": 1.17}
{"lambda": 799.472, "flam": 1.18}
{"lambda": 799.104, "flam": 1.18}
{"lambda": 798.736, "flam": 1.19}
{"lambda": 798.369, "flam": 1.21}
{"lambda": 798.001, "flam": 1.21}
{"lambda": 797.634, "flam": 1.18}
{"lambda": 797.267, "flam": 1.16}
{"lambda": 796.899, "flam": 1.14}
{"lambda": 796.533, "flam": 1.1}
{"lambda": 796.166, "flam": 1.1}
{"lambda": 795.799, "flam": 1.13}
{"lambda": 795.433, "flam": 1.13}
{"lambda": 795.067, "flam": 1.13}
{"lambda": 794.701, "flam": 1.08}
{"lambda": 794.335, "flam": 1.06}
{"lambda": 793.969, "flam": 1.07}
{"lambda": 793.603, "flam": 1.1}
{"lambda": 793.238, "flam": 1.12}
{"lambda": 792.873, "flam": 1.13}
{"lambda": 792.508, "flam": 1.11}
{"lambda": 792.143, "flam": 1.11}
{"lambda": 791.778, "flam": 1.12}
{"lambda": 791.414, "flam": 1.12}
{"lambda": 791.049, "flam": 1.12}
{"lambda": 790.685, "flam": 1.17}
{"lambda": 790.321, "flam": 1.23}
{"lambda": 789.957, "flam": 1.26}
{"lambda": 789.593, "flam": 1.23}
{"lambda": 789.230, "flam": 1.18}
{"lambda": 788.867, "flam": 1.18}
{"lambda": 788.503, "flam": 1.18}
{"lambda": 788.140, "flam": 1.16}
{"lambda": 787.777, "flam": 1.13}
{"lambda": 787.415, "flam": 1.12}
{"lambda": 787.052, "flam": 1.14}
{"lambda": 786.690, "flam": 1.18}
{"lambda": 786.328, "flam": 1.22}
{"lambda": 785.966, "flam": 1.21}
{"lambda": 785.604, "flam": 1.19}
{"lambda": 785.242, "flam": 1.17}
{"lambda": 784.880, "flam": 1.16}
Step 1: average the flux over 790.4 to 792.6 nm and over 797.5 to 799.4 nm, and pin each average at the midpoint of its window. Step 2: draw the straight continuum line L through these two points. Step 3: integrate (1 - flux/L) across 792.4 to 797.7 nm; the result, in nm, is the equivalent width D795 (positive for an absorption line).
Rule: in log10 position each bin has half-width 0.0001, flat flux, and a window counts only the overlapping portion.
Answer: 0.22 nm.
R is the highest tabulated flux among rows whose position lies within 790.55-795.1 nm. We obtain 1.17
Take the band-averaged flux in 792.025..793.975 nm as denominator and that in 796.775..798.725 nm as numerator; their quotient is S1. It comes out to 1.1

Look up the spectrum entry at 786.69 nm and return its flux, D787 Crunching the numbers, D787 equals 1.18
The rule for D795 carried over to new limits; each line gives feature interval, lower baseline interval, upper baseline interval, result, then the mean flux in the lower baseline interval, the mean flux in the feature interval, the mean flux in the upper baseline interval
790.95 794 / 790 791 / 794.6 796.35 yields 0.14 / 1.2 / 1.11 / 1.12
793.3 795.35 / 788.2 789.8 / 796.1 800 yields 0.15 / 1.19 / 1.09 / 1.17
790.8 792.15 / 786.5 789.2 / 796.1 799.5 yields 0.05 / 1.16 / 1.12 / 1.17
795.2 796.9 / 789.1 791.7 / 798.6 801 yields 0.09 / 1.18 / 1.12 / 1.18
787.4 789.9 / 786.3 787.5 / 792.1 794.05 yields -0.07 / 1.16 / 1.18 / 1.11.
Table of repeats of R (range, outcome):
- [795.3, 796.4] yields 1.13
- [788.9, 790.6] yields 1.26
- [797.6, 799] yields 1.21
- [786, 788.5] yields 1.22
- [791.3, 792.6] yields 1.12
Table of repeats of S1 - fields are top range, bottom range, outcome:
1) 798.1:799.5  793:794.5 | 1.09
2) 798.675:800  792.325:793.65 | 1.06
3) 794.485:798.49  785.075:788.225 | 0.98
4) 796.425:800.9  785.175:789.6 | 1.00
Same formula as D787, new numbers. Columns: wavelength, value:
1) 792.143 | 1.11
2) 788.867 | 1.18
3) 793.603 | 1.1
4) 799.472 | 1.18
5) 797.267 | 1.16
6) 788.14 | 1.16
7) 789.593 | 1.23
